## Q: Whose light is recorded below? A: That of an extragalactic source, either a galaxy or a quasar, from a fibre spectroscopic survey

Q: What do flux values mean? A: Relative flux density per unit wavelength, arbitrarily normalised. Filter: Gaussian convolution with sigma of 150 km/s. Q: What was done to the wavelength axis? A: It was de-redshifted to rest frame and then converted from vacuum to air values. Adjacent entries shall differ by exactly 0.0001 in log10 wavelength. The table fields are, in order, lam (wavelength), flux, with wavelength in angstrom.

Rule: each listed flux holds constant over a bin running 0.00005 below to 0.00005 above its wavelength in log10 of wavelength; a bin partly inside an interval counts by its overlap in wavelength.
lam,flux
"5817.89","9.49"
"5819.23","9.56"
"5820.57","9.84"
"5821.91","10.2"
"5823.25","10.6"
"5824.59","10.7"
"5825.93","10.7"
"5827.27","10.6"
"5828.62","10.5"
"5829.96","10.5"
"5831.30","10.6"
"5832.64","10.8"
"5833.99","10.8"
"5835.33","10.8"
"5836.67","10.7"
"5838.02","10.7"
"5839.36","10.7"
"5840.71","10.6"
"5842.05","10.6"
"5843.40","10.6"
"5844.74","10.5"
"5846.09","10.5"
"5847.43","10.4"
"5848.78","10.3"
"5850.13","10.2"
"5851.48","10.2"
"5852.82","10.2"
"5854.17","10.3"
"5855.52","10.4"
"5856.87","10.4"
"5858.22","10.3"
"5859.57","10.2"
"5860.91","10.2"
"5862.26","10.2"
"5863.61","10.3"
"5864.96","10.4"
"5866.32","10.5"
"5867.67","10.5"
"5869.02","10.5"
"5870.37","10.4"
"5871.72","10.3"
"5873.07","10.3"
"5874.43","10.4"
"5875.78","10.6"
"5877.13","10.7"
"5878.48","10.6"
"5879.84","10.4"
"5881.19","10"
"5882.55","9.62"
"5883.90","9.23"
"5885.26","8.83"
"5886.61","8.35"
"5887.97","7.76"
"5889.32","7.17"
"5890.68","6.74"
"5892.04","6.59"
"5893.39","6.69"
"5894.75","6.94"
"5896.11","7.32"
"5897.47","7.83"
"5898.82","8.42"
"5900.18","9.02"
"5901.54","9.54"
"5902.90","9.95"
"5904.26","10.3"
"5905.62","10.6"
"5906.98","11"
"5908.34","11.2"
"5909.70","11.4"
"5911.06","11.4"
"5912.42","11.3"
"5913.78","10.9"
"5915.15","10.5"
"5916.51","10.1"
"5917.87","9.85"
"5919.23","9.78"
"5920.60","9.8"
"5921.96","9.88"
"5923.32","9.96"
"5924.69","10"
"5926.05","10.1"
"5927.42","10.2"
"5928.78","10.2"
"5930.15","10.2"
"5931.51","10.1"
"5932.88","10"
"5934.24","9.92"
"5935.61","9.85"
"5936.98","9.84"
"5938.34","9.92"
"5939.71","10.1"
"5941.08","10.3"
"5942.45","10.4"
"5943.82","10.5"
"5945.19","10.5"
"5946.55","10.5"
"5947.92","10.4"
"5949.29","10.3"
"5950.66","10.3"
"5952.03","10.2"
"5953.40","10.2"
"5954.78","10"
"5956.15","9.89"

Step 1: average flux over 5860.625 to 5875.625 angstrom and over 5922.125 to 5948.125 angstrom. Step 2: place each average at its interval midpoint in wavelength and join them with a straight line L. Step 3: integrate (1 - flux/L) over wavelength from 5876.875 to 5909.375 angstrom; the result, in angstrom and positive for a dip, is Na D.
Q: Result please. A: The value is 4.2 angstrom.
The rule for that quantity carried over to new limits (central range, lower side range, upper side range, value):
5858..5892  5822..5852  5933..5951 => 2.37 angstrom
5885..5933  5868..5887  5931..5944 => 2.96 angstrom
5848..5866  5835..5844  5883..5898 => -1.27 angstrom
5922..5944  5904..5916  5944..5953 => 1.10 angstrom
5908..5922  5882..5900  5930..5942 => -2.47 angstrom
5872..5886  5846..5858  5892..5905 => -1.35 angstrom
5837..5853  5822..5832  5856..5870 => -0.01 angstrom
